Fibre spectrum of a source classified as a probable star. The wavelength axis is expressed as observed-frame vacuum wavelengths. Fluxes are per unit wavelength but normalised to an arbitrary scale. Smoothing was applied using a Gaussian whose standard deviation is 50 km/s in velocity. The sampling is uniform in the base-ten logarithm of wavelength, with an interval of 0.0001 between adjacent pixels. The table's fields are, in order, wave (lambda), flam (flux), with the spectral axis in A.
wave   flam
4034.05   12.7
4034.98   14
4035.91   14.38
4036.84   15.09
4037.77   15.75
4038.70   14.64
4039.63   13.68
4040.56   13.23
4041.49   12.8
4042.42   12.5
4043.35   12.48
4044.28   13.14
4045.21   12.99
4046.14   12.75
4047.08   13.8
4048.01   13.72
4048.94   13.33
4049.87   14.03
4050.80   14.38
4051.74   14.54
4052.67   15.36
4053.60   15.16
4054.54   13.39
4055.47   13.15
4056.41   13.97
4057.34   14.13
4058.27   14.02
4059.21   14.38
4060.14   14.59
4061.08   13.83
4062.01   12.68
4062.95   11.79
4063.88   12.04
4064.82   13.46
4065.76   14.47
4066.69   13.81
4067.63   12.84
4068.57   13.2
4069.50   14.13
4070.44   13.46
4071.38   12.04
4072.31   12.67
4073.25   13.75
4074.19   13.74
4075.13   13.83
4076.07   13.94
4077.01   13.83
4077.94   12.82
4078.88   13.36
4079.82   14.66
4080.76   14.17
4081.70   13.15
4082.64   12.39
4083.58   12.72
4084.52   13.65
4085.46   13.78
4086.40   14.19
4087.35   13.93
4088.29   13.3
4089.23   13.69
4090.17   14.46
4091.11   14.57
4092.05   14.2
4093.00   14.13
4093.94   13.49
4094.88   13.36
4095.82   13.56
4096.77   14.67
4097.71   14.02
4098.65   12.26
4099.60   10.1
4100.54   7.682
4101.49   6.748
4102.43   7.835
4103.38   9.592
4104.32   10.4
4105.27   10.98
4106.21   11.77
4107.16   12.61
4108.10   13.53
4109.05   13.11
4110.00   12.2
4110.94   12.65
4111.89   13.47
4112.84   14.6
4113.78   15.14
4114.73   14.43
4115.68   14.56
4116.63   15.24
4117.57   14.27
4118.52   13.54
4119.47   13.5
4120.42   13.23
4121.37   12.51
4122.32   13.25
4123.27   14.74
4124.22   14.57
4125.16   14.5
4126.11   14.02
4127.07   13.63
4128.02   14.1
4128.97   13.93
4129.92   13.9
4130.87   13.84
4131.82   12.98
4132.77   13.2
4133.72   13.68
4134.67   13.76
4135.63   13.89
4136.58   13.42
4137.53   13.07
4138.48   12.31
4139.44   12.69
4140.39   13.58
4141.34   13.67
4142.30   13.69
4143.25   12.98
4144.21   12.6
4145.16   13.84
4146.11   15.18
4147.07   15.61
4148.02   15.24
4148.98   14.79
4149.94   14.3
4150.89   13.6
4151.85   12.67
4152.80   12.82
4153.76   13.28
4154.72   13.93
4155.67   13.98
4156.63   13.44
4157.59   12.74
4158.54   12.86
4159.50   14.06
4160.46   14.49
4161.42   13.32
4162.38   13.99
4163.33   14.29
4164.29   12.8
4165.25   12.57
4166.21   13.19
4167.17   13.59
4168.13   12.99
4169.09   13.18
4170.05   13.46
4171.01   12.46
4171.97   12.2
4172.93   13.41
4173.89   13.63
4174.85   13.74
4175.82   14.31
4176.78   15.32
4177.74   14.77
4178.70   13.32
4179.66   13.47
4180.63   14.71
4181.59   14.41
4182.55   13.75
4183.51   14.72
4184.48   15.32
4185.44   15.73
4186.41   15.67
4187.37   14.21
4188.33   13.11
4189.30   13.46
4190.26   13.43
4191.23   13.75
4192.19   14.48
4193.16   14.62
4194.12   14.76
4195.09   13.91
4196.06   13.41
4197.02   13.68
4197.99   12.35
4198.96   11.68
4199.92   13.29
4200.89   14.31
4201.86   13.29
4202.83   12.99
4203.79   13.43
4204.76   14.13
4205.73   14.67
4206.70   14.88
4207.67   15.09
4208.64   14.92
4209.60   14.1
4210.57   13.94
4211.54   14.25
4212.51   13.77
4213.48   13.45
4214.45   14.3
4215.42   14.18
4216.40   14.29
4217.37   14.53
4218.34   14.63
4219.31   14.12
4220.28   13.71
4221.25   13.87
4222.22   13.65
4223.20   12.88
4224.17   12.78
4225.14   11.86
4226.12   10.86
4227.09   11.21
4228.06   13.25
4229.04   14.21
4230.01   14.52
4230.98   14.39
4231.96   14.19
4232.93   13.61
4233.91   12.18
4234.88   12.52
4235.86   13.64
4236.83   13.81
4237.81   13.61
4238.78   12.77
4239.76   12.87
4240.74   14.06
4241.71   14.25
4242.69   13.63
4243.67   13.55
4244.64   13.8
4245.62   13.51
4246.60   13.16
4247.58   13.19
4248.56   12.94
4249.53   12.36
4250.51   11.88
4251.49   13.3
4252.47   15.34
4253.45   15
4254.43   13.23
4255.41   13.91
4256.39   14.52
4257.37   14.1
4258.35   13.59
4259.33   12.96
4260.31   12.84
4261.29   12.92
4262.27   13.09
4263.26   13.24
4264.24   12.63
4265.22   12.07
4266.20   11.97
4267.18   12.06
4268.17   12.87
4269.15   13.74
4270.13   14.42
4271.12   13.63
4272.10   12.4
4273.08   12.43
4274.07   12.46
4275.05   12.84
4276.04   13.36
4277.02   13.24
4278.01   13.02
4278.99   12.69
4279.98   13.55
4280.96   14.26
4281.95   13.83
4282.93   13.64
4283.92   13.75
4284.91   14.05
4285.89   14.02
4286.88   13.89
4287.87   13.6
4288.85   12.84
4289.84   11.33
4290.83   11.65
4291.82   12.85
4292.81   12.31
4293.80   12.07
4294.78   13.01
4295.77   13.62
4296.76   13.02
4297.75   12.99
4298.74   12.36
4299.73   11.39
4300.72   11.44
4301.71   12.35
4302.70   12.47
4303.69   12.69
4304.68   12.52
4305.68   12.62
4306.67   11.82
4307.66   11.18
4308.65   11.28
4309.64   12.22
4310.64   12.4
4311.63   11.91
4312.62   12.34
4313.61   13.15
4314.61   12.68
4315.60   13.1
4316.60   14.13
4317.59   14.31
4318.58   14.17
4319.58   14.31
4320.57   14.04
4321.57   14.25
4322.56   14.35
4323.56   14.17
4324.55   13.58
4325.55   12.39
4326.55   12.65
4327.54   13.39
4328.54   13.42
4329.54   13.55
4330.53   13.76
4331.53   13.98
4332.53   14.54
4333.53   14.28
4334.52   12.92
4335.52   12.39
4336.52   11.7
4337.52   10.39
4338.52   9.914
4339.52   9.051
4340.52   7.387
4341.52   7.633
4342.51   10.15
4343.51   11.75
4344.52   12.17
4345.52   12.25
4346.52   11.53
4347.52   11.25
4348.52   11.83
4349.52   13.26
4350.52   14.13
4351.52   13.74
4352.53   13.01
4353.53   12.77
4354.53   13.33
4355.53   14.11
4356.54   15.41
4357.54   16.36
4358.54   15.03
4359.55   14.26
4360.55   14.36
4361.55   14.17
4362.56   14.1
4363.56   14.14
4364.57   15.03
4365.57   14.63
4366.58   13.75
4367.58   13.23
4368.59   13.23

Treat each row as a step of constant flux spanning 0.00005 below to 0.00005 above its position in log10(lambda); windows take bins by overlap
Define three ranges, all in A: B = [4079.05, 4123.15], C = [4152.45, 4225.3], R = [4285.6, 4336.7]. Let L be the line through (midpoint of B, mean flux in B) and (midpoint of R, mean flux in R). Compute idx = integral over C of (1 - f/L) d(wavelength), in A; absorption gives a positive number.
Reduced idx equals -4.8 A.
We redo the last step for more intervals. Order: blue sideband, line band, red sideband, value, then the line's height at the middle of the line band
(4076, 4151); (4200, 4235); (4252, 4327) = -1.4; 13.2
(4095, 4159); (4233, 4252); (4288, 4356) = -0.6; 12.8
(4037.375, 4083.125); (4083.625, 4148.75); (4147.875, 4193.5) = 2.1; 13.7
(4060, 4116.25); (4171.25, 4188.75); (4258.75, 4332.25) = -1.6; 13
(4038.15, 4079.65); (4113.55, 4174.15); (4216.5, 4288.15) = -0.8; 13.5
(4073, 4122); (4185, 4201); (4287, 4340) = -1.2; 12.9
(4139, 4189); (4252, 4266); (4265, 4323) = -0.3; 13.2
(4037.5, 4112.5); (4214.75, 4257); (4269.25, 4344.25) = -2.1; 12.8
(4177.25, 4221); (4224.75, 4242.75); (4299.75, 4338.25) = 0.7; 13.7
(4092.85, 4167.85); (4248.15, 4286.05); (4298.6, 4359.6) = -1.3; 12.9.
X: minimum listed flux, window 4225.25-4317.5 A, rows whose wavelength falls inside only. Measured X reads 10.86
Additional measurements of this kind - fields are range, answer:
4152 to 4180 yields 12.2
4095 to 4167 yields 6.748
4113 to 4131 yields 12.51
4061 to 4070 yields 11.79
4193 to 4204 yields 11.68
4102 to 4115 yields 7.835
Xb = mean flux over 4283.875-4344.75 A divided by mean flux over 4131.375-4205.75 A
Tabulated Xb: 0.92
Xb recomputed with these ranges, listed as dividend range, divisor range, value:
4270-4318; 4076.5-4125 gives 0.98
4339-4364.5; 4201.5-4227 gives 0.93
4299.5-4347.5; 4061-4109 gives 0.97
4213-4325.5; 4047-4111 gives 1.01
